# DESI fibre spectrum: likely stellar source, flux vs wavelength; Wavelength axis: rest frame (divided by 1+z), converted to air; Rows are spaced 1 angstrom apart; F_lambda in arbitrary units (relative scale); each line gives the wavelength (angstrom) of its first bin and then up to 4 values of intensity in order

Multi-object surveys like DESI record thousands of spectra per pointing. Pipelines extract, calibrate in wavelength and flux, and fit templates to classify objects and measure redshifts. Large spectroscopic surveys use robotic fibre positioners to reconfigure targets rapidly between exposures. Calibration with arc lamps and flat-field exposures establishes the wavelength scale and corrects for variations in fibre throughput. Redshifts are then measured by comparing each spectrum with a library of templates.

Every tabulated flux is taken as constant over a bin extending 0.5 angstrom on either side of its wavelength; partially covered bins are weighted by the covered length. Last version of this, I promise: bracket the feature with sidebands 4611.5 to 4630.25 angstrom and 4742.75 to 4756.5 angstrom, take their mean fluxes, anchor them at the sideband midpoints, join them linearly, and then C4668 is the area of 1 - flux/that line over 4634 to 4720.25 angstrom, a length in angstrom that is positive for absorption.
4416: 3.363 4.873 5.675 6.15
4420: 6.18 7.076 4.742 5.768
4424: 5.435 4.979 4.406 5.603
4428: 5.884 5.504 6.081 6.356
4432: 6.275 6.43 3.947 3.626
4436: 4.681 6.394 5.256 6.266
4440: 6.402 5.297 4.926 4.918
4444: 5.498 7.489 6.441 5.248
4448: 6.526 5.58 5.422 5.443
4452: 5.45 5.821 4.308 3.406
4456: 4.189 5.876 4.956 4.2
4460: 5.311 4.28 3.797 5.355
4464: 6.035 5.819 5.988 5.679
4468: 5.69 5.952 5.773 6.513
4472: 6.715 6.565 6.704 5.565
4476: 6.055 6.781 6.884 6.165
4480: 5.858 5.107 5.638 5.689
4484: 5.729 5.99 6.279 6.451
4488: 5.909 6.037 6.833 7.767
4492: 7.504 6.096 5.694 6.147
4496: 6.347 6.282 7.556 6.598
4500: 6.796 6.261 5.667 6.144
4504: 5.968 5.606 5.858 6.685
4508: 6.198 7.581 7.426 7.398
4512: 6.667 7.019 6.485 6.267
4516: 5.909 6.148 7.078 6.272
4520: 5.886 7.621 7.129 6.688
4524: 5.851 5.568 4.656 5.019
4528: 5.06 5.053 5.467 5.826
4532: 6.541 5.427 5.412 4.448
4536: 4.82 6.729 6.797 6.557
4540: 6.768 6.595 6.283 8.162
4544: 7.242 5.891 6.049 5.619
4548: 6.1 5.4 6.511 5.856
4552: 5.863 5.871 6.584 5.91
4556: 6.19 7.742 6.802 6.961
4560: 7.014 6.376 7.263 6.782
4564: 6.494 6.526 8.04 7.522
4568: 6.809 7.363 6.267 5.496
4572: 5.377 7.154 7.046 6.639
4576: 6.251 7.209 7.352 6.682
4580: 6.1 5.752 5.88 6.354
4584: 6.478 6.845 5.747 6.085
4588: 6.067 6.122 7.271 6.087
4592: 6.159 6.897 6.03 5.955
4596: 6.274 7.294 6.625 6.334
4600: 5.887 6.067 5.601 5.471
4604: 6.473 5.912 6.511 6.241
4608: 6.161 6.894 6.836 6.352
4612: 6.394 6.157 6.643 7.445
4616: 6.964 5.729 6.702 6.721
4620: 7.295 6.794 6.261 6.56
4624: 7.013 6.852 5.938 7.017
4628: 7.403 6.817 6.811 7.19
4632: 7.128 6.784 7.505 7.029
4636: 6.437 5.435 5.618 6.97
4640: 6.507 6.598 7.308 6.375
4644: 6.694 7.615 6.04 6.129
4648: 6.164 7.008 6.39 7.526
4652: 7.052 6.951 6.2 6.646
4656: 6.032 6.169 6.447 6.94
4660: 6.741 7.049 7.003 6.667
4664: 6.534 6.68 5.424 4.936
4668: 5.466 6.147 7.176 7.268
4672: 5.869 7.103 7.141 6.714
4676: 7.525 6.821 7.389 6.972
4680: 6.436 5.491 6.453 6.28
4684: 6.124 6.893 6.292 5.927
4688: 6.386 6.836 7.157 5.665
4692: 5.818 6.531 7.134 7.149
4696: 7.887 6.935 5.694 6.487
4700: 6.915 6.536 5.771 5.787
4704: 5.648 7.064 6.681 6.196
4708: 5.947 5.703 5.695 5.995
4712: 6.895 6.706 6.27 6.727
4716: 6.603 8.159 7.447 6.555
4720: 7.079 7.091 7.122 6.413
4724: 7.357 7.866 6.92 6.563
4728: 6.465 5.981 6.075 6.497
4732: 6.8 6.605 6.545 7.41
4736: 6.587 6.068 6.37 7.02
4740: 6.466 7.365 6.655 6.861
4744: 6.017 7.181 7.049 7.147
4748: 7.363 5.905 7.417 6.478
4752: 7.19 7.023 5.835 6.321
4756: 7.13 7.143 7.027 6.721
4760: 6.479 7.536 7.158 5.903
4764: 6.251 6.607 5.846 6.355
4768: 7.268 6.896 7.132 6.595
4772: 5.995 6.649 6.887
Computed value 2.4 angstrom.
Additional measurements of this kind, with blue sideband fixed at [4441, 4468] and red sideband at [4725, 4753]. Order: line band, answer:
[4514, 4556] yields -2.68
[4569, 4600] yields -2.30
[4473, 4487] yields -1.62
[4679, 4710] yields 0.55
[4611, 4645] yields -2.92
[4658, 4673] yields -0.19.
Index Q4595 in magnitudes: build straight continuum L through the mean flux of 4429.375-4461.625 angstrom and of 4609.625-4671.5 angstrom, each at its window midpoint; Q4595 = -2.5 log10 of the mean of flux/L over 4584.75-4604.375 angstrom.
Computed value 0.01 mag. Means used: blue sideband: 5.38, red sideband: 6.62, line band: 6.26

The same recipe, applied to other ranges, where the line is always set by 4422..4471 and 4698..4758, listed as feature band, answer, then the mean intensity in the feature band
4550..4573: -0.12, 6.61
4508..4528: -0.12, 6.41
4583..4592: -0.05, 6.33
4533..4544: -0.08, 6.26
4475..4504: -0.12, 6.28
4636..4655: -0.05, 6.59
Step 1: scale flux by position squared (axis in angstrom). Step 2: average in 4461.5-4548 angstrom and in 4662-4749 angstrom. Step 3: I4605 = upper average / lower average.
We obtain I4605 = 1.2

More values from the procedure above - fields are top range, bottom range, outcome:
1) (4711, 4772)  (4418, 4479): 1.37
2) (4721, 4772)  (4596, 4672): 1.08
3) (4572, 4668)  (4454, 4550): 1.13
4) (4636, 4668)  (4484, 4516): 1.07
